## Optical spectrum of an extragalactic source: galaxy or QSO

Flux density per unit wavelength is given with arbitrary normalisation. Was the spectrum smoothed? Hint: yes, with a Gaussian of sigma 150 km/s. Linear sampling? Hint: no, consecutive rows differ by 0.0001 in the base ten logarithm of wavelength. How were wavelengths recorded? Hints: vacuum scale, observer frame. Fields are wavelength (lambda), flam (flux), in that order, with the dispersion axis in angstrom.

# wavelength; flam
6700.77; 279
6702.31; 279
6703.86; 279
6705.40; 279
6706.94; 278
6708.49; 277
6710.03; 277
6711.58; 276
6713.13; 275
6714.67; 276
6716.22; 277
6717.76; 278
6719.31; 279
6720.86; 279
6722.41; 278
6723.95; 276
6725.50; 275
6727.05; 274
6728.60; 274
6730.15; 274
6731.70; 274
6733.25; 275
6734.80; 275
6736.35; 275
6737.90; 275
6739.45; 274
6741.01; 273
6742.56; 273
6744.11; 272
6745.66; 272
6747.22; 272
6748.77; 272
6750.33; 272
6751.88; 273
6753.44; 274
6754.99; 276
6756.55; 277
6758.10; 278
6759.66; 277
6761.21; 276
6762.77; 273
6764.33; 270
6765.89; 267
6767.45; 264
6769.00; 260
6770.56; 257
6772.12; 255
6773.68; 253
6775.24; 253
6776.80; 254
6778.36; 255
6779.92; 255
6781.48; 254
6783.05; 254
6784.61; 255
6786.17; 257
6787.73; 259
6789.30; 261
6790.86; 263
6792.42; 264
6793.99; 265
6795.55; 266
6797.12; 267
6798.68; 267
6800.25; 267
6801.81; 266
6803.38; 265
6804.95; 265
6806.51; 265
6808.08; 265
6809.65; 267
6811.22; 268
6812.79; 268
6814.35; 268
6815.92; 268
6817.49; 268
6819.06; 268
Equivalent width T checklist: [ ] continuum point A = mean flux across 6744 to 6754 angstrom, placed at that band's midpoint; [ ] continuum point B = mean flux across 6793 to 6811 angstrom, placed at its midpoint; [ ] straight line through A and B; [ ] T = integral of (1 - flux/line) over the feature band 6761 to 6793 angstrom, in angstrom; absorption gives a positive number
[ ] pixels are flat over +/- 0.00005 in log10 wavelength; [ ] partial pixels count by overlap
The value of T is 1.1 angstrom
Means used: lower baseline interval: 272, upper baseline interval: 266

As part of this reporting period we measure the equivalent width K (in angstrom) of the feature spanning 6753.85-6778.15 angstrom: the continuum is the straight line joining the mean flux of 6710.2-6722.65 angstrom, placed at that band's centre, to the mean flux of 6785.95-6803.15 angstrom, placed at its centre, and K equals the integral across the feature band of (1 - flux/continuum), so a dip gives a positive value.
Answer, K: 0.3 angstrom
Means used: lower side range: 277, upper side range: 264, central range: 266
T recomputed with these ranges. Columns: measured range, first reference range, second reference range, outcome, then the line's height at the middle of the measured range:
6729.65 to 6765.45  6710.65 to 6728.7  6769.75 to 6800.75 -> -0.66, 269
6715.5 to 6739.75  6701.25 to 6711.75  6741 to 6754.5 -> -0.05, 275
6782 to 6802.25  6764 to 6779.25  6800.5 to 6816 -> 0.06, 263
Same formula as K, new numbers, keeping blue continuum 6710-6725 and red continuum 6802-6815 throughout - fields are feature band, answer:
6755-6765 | -0.12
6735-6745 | 0.02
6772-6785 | 0.76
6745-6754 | 0.03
